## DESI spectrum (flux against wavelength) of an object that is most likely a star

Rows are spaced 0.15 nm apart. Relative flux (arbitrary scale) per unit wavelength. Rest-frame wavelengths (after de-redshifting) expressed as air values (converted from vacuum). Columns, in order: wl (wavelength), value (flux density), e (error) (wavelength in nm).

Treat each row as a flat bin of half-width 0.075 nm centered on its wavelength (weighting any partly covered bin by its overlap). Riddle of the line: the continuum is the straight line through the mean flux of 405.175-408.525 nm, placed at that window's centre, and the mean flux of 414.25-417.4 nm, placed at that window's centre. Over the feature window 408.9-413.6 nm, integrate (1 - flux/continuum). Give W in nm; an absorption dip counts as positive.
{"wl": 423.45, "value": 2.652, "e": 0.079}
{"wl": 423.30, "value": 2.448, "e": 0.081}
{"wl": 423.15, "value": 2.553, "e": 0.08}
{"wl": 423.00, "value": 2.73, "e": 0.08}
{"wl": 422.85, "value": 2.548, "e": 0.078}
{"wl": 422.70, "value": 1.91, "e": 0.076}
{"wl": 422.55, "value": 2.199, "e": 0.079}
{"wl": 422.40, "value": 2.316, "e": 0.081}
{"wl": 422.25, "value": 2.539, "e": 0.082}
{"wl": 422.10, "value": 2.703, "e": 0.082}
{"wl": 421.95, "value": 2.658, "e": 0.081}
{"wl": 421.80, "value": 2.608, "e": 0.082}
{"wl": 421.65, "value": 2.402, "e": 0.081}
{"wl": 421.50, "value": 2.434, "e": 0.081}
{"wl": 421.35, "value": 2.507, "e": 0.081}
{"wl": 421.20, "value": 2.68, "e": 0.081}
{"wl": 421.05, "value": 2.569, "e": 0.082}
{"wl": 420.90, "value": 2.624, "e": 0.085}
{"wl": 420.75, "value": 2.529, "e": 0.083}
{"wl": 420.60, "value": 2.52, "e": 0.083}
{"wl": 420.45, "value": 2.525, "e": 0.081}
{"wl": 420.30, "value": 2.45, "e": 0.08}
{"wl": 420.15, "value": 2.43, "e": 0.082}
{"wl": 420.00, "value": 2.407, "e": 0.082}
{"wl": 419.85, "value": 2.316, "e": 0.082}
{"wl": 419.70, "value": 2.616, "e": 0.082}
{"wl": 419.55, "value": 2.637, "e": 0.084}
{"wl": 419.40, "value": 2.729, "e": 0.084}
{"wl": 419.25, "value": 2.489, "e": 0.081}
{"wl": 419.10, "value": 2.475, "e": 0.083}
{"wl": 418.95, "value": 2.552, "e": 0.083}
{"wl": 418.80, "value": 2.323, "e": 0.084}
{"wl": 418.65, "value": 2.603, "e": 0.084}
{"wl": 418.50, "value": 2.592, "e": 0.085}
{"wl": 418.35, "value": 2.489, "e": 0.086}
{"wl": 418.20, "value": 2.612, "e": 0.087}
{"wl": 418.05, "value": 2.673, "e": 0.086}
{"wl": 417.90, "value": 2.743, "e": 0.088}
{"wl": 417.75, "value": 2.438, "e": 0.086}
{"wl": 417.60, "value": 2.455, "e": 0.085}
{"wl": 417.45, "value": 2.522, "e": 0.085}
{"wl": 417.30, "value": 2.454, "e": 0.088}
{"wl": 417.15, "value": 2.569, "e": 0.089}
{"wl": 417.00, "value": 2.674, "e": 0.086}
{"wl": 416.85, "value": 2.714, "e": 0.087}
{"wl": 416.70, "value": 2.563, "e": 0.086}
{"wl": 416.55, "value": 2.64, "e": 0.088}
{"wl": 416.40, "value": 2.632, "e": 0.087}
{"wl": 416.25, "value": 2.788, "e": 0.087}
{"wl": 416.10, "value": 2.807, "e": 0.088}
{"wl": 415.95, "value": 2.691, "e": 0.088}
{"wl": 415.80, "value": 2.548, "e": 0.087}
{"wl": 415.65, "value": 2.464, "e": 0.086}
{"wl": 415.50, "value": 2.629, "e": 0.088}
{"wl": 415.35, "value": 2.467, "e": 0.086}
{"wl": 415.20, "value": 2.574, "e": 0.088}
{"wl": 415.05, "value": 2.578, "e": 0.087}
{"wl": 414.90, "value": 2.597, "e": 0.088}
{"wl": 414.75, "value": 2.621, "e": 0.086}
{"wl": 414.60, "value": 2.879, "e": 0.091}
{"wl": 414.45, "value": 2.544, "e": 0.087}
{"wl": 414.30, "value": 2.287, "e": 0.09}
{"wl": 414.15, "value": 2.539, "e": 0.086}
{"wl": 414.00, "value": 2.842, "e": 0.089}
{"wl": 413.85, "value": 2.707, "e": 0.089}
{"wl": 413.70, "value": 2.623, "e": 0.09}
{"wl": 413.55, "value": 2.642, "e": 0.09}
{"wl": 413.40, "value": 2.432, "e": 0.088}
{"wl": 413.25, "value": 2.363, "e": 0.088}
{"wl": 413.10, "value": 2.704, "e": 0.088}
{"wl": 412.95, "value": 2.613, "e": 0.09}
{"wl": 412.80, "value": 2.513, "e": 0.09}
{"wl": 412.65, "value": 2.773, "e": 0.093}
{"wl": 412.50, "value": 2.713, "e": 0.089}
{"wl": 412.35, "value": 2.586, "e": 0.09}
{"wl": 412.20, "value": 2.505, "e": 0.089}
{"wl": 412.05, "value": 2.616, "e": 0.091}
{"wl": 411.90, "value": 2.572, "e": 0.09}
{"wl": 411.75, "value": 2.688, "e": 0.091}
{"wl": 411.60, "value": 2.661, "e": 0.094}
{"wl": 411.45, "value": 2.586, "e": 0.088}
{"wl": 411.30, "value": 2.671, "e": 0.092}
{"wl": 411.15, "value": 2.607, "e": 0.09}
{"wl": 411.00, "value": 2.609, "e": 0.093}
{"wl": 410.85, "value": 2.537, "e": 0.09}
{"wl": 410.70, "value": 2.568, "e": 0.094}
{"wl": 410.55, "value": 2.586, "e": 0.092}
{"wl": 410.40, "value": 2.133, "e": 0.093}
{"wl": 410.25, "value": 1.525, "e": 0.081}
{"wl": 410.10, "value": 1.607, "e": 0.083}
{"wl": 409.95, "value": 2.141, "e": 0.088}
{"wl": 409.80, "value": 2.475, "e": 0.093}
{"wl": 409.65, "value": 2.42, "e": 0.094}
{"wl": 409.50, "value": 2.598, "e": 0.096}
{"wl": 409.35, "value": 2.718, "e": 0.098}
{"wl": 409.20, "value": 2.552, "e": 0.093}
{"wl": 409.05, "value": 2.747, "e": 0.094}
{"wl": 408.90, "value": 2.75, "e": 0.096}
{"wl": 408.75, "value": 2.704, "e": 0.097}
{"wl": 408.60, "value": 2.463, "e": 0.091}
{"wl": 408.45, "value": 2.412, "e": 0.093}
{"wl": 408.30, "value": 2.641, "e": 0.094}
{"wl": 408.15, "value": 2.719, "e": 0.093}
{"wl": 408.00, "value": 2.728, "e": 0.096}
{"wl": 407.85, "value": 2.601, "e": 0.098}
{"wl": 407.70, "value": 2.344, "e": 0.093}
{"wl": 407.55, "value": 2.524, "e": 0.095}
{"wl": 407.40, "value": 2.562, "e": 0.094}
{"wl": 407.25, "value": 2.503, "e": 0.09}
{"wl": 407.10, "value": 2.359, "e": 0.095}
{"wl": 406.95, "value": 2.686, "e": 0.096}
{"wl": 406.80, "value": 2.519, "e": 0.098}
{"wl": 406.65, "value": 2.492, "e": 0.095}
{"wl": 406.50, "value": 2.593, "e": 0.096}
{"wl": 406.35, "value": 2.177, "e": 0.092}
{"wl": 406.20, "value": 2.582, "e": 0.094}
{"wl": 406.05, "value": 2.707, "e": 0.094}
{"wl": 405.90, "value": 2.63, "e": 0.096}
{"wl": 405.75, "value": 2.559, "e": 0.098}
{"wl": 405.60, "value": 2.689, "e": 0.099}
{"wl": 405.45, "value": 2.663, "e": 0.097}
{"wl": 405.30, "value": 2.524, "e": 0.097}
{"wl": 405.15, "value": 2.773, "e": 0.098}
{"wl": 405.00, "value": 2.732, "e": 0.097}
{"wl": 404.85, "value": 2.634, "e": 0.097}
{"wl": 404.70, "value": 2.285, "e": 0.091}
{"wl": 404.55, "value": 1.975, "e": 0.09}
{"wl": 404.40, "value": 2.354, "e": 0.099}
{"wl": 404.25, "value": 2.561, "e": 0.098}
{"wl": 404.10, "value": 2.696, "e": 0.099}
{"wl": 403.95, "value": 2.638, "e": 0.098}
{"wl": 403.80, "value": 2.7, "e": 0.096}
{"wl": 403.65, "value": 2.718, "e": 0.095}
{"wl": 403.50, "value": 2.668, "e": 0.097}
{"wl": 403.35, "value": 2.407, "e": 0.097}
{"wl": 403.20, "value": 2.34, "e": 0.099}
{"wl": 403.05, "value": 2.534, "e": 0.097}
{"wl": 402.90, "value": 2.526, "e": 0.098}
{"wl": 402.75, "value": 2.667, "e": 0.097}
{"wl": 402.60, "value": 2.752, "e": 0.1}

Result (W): 0.147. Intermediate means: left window 2.56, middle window 2.5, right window 2.61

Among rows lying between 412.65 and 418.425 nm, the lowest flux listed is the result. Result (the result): 2.287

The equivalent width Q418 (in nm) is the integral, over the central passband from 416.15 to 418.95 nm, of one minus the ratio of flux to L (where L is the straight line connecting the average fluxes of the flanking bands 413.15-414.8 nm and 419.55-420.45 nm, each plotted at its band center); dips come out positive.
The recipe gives -0.074 nm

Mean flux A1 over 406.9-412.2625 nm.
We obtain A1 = 2.5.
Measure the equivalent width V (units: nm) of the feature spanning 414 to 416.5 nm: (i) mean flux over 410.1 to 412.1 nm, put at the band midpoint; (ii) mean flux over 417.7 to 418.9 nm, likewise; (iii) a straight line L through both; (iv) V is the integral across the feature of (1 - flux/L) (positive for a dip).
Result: -0.09 nm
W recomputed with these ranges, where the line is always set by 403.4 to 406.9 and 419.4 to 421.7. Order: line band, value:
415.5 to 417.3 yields -0.08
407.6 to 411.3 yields 0.11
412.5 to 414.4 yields -0.04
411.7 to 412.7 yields -0.04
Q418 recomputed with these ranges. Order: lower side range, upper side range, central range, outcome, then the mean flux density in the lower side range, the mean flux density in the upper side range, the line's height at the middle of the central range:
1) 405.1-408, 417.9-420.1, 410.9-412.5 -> -0.040 nm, 2.55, 2.54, 2.55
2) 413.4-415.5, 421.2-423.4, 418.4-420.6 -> 0.010 nm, 2.6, 2.48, 2.52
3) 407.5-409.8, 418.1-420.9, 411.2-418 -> -0.140 nm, 2.59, 2.52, 2.55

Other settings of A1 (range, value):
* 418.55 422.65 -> 2.51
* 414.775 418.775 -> 2.59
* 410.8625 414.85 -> 2.61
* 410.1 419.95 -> 2.56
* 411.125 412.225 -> 2.62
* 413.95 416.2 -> 2.6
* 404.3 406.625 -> 2.52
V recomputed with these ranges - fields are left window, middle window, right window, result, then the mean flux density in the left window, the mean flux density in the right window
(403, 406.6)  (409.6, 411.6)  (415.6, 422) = 0.16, 2.55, 2.56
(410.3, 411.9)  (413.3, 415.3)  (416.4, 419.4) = -0.04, 2.55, 2.56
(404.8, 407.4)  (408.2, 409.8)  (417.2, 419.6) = -0.02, 2.58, 2.55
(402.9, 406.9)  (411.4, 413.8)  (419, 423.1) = -0.07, 2.54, 2.5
